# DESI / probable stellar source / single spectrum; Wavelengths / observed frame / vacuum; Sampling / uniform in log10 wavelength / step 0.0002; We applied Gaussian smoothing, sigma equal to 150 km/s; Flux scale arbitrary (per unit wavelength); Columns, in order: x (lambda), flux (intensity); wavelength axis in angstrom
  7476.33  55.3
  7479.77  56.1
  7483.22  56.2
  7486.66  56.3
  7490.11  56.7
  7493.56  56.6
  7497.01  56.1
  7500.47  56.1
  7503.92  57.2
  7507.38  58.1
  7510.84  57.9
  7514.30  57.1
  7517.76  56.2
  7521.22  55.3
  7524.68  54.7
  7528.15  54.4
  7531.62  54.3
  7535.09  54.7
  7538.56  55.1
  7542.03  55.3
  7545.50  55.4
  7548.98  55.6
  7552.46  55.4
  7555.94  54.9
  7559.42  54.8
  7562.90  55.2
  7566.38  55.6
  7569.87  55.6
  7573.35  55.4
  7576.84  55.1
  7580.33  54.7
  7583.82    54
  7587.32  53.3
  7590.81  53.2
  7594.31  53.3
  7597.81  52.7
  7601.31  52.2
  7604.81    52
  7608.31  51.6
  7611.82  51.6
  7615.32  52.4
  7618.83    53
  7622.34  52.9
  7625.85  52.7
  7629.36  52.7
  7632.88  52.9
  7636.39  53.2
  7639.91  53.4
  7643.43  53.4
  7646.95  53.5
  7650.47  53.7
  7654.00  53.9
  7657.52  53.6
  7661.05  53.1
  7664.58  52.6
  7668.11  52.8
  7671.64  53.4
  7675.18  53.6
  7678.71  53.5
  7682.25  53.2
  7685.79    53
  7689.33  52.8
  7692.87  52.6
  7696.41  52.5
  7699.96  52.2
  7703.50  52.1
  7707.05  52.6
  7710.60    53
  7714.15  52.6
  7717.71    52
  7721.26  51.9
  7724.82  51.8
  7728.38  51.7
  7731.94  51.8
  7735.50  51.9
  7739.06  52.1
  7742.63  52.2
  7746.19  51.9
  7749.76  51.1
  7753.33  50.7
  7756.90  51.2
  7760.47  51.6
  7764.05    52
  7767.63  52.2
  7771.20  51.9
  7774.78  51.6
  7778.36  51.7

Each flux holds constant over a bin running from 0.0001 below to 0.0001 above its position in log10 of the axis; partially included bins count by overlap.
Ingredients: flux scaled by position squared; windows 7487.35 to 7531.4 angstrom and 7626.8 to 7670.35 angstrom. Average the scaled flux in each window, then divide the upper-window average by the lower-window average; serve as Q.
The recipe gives 0.98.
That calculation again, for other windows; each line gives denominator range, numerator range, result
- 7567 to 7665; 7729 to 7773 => 1.01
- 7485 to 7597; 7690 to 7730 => 0.99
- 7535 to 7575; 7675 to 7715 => 0.99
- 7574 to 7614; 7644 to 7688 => 1.02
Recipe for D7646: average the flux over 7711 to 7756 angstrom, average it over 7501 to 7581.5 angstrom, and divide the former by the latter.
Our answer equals 0.93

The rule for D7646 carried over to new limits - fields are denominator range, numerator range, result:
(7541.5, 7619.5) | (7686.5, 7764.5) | 0.96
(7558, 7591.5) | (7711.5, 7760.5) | 0.95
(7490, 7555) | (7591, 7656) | 0.95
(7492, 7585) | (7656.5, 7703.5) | 0.95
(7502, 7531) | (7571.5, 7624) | 0.94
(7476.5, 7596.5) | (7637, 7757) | 0.95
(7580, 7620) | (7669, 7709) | 1.00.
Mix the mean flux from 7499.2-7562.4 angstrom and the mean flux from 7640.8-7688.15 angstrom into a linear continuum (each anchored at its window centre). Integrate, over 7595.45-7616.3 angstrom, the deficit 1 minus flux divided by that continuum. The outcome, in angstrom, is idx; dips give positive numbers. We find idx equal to 0.9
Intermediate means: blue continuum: 55.7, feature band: 52.1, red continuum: 53.3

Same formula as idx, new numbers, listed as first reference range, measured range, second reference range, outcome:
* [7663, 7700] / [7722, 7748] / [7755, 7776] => 0.1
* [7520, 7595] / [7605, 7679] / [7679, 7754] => 0.6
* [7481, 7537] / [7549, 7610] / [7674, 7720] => 0.8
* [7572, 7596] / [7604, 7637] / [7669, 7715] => 0.7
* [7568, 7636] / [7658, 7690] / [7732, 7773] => -0.4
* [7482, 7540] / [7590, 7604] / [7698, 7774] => 0.4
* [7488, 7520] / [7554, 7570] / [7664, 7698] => 0.1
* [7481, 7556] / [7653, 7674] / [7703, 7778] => 0.0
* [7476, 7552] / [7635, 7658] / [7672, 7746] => 0.0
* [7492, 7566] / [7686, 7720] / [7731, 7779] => 0.1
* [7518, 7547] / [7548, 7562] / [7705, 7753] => -0.1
